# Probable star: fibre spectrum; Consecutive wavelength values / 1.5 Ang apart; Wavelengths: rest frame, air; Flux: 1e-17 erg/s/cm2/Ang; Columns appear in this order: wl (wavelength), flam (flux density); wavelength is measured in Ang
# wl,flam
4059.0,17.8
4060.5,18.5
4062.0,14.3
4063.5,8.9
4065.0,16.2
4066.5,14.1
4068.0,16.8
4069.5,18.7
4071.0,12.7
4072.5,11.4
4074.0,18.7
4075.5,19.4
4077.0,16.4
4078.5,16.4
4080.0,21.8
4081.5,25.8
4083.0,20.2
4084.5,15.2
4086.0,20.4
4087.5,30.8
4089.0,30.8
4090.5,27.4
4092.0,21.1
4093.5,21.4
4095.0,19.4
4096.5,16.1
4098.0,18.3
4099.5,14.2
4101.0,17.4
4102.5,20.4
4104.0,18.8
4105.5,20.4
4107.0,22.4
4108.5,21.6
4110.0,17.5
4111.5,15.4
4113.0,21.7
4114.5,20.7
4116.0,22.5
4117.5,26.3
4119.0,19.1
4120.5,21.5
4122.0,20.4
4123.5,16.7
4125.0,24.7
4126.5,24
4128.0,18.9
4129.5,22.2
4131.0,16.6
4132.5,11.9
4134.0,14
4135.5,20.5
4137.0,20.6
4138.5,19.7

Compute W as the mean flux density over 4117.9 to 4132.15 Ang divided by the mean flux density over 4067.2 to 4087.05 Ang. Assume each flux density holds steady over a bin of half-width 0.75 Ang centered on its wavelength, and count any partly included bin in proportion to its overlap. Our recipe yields 1.1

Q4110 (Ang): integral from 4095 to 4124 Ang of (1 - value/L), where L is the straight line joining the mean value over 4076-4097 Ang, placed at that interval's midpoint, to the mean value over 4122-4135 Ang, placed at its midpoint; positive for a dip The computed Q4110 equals 0.7 Ang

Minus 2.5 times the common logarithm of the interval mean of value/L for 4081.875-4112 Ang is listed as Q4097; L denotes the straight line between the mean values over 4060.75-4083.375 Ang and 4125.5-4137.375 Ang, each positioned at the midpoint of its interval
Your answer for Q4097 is -0.173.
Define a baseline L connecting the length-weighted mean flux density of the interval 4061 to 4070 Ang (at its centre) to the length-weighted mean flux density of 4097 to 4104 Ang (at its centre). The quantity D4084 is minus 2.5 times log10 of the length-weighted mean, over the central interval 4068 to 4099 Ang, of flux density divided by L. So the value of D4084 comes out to -0.22 mag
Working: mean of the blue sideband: 14.8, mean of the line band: 20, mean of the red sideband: 17.7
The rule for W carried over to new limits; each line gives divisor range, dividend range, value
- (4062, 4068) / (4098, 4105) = 1.30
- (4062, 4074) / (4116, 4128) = 1.50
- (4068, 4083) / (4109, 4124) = 1.13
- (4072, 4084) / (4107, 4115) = 1.04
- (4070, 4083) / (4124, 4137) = 1.06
